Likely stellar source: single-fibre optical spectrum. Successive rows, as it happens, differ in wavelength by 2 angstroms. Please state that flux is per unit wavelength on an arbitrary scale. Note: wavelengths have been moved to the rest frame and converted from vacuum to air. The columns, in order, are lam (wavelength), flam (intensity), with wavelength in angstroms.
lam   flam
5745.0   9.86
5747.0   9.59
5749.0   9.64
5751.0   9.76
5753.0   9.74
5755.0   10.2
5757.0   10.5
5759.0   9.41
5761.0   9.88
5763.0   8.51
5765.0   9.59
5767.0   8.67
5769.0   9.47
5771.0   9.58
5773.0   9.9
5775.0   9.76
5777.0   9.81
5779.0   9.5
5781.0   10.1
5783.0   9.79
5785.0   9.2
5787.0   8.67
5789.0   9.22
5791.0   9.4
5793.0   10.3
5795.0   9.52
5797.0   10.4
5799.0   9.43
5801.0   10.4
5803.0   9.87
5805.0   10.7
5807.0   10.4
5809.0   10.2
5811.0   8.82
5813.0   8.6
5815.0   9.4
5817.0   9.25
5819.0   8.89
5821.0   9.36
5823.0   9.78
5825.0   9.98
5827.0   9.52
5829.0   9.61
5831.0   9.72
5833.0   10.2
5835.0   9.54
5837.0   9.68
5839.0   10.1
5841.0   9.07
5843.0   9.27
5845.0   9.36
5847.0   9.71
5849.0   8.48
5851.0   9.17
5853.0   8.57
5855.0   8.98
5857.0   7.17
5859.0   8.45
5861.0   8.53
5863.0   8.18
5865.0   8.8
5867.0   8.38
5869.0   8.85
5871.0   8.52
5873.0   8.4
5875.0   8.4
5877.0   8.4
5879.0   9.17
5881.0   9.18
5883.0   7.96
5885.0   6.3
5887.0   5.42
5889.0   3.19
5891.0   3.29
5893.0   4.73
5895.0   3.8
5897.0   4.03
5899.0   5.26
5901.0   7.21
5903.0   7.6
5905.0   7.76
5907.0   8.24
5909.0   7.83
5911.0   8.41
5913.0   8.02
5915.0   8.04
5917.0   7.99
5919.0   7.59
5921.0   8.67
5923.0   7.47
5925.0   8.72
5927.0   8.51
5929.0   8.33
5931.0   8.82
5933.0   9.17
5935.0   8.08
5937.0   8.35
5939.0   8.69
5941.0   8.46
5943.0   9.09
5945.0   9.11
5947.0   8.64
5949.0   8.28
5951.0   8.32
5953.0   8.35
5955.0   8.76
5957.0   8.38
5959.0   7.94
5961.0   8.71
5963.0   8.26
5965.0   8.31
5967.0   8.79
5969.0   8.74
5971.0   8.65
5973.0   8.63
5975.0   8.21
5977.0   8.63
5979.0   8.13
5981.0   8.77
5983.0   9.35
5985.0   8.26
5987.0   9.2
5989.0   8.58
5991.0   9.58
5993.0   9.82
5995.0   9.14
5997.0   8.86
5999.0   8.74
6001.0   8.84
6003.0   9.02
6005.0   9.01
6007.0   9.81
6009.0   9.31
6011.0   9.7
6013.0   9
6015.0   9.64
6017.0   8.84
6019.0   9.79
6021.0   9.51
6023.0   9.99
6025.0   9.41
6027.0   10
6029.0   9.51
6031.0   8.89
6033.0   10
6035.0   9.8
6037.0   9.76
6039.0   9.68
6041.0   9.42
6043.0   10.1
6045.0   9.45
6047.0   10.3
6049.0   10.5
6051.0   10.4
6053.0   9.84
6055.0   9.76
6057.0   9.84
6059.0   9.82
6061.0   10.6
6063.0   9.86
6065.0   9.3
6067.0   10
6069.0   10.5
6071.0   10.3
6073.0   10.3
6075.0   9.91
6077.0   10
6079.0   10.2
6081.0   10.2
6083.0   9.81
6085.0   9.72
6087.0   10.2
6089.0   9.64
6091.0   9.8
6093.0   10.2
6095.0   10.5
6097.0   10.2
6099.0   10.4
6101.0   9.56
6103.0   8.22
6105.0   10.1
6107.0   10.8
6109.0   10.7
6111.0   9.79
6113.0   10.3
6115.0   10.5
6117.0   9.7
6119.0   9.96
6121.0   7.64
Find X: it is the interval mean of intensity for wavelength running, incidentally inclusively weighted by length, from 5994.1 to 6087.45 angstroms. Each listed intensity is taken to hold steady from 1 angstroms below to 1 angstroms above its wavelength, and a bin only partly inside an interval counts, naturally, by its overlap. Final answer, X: 9.71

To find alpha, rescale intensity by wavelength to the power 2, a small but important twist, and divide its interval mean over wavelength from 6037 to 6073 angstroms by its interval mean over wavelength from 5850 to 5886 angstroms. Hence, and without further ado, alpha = 1.26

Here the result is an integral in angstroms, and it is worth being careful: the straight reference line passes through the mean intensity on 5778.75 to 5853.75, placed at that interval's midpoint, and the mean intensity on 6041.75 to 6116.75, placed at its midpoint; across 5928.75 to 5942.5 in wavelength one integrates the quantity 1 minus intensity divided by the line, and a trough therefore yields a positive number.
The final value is 1.7 angstroms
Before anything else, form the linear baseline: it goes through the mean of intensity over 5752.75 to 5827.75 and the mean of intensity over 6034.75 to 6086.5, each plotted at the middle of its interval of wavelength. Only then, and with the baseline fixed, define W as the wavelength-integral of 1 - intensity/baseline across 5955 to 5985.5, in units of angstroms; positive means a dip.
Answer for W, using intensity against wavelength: 4.12 angstroms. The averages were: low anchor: 9.62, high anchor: 9.98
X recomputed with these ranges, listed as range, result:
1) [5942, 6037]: 8.99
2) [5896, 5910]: 6.85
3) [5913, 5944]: 8.39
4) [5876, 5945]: 7.43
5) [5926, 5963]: 8.55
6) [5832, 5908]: 7.83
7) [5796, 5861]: 9.43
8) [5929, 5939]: 8.59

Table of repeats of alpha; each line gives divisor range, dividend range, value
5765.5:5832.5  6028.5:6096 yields 1.13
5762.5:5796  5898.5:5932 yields 0.88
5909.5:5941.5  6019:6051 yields 1.22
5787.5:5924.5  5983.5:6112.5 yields 1.23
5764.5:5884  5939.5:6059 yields 1.05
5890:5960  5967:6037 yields 1.22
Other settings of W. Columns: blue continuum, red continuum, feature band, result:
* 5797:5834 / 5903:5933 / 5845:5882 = 1.4 angstroms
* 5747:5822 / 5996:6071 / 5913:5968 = 6.9 angstroms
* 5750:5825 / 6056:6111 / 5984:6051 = 3.2 angstroms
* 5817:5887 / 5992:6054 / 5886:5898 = 6.6 angstroms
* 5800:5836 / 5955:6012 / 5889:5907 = 7.3 angstroms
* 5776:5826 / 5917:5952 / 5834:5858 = 0.4 angstroms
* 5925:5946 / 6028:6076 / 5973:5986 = 0.8 angstroms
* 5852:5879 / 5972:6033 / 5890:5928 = 7.4 angstroms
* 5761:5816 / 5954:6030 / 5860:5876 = 1.5 angstroms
